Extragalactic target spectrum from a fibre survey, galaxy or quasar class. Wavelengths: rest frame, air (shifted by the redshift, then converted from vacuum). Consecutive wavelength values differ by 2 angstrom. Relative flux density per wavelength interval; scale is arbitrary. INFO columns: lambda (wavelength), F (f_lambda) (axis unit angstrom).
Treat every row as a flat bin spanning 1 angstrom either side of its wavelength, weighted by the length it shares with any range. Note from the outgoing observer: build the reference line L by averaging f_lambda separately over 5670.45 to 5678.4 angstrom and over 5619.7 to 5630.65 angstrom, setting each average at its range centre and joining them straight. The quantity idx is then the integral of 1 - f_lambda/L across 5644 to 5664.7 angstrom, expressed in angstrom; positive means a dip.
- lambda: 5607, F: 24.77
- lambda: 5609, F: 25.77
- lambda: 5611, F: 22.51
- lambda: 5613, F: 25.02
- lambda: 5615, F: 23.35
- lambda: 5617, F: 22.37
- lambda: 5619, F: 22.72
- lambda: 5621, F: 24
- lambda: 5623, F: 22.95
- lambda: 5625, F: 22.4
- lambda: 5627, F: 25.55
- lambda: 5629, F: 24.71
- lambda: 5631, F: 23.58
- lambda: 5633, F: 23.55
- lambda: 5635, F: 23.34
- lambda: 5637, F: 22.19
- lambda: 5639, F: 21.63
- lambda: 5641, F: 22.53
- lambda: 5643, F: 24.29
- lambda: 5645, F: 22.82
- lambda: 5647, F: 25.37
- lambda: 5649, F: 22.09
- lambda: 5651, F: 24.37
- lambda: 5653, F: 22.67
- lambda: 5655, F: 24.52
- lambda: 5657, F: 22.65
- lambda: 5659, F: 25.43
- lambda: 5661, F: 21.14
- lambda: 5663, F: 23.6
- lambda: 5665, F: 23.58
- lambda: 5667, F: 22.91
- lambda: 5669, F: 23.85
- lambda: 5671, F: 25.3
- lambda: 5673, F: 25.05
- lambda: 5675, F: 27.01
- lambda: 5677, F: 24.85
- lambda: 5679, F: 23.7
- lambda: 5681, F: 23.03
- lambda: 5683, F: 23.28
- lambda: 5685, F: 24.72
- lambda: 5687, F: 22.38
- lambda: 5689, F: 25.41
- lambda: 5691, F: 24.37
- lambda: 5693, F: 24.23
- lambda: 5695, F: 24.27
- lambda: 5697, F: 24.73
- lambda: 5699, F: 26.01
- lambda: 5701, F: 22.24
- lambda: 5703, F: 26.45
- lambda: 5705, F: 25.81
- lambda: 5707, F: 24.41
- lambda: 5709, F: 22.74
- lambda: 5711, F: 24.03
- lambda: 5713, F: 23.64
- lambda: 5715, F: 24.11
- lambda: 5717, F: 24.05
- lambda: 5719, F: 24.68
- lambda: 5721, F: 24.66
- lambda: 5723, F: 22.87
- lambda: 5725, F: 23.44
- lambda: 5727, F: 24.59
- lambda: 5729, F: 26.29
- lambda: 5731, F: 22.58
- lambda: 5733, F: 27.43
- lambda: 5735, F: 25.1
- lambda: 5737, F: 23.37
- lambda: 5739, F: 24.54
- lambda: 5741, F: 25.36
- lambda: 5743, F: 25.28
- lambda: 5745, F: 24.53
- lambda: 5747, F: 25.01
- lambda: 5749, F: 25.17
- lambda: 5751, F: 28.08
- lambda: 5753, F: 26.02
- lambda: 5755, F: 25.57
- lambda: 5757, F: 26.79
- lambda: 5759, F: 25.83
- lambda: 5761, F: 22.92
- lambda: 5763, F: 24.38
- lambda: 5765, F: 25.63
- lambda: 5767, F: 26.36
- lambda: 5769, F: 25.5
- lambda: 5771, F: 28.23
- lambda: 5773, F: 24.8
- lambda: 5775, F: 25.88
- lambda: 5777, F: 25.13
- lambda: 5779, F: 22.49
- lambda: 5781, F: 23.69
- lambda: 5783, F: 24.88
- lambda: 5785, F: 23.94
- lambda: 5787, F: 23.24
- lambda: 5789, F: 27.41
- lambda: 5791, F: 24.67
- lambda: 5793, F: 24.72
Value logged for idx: 1.1 angstrom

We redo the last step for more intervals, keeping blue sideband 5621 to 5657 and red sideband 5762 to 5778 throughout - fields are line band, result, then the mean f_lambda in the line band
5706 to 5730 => 0.68 angstrom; 24.1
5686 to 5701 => 0.04 angstrom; 24.3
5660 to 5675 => 0.05 angstrom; 23.9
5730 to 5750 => 0.30 angstrom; 24.8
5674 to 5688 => 0.02 angstrom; 24.1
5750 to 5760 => -0.39 angstrom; 26.5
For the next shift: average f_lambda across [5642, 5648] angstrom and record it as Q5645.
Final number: 24.2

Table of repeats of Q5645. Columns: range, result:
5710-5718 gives 24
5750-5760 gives 26.5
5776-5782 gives 23.8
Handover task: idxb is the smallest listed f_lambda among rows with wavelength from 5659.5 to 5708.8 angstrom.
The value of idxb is 21.14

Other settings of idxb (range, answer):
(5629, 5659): 21.63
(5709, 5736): 22.58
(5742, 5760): 24.53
